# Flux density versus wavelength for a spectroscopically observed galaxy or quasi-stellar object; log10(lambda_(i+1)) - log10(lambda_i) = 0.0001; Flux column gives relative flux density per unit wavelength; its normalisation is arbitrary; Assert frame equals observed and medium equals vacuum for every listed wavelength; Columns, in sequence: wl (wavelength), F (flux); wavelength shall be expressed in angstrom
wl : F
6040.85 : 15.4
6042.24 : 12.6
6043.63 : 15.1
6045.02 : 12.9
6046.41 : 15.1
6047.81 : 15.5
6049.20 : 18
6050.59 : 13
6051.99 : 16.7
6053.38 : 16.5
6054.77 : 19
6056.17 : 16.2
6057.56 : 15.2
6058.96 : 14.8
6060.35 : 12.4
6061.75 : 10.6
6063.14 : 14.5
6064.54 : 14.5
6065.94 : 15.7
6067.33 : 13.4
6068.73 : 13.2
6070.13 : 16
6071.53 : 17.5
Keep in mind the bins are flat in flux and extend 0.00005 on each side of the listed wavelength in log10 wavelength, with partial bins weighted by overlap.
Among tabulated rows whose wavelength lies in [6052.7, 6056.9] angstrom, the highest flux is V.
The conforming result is 19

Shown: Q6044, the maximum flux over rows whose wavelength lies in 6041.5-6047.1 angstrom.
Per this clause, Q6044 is 15.1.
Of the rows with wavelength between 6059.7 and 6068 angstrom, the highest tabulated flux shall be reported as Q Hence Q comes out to 15.7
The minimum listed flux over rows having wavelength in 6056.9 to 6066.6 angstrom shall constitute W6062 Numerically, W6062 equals 10.6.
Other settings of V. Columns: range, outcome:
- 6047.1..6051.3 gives 18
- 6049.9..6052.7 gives 16.7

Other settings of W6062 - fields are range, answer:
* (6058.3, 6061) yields 12.4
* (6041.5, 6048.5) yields 12.6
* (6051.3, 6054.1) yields 16.5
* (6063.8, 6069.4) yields 13.2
